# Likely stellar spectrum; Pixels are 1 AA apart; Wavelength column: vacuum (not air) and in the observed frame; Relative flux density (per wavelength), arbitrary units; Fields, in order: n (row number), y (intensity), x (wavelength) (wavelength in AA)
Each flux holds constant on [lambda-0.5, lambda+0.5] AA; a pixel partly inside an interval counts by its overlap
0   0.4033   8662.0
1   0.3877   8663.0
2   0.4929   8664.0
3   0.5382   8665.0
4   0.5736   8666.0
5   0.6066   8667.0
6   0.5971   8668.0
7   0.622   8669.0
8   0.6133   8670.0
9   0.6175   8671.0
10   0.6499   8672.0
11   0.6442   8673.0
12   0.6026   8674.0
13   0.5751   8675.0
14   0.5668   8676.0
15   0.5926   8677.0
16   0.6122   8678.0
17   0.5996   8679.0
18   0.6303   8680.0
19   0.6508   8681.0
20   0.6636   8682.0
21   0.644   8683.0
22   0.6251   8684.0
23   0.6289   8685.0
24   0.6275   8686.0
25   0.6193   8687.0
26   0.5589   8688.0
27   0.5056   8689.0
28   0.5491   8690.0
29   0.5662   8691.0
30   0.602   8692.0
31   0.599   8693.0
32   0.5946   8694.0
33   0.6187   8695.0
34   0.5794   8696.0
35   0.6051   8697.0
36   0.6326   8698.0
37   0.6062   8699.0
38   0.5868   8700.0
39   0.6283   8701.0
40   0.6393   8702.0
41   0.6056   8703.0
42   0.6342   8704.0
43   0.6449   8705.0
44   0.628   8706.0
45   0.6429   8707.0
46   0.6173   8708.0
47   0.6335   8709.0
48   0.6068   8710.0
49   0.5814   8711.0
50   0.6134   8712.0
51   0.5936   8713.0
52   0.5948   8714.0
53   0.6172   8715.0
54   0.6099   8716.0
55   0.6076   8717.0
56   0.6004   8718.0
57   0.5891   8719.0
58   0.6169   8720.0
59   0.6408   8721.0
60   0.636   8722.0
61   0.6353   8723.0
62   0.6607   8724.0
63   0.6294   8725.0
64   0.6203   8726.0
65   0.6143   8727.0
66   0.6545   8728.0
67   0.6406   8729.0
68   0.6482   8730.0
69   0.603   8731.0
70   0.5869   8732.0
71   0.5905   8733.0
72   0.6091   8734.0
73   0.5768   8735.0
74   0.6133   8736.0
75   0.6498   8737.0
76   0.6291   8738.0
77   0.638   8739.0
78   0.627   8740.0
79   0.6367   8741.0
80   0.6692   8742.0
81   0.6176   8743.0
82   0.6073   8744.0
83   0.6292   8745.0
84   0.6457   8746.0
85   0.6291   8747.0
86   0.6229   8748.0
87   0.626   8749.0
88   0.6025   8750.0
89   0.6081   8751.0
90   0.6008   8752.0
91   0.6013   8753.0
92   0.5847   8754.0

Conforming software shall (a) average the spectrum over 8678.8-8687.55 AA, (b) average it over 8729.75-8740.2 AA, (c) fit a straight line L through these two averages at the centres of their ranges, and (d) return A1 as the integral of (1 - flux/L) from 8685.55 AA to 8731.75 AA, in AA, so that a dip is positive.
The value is 0.9 AA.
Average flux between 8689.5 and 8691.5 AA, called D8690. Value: 0.558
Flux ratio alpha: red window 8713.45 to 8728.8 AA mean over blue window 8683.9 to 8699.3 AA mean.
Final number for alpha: 1.05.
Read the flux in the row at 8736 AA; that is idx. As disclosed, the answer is 0.6133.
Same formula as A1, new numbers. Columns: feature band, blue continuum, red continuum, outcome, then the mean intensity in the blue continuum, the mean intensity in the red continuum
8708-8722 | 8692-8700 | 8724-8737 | 0.1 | 0.604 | 0.619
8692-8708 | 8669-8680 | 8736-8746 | 0.1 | 0.609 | 0.633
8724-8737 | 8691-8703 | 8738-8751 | 0.1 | 0.606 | 0.628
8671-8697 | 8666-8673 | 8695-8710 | 0.6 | 0.616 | 0.62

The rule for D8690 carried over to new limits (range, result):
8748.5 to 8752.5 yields 0.609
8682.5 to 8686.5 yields 0.631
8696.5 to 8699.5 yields 0.615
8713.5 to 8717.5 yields 0.607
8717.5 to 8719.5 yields 0.595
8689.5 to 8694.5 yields 0.582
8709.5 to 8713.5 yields 0.599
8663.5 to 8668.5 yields 0.562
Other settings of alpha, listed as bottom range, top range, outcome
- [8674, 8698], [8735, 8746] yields 1.05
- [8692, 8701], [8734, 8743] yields 1.04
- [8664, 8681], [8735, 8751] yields 1.04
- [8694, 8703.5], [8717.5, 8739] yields 1.02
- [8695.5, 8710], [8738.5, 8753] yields 1.01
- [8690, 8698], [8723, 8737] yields 1.04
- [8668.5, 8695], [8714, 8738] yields 1.02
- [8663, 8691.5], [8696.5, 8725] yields 1.04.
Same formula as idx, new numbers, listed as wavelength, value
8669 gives 0.622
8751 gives 0.6081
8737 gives 0.6498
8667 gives 0.6066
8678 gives 0.6122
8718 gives 0.6004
